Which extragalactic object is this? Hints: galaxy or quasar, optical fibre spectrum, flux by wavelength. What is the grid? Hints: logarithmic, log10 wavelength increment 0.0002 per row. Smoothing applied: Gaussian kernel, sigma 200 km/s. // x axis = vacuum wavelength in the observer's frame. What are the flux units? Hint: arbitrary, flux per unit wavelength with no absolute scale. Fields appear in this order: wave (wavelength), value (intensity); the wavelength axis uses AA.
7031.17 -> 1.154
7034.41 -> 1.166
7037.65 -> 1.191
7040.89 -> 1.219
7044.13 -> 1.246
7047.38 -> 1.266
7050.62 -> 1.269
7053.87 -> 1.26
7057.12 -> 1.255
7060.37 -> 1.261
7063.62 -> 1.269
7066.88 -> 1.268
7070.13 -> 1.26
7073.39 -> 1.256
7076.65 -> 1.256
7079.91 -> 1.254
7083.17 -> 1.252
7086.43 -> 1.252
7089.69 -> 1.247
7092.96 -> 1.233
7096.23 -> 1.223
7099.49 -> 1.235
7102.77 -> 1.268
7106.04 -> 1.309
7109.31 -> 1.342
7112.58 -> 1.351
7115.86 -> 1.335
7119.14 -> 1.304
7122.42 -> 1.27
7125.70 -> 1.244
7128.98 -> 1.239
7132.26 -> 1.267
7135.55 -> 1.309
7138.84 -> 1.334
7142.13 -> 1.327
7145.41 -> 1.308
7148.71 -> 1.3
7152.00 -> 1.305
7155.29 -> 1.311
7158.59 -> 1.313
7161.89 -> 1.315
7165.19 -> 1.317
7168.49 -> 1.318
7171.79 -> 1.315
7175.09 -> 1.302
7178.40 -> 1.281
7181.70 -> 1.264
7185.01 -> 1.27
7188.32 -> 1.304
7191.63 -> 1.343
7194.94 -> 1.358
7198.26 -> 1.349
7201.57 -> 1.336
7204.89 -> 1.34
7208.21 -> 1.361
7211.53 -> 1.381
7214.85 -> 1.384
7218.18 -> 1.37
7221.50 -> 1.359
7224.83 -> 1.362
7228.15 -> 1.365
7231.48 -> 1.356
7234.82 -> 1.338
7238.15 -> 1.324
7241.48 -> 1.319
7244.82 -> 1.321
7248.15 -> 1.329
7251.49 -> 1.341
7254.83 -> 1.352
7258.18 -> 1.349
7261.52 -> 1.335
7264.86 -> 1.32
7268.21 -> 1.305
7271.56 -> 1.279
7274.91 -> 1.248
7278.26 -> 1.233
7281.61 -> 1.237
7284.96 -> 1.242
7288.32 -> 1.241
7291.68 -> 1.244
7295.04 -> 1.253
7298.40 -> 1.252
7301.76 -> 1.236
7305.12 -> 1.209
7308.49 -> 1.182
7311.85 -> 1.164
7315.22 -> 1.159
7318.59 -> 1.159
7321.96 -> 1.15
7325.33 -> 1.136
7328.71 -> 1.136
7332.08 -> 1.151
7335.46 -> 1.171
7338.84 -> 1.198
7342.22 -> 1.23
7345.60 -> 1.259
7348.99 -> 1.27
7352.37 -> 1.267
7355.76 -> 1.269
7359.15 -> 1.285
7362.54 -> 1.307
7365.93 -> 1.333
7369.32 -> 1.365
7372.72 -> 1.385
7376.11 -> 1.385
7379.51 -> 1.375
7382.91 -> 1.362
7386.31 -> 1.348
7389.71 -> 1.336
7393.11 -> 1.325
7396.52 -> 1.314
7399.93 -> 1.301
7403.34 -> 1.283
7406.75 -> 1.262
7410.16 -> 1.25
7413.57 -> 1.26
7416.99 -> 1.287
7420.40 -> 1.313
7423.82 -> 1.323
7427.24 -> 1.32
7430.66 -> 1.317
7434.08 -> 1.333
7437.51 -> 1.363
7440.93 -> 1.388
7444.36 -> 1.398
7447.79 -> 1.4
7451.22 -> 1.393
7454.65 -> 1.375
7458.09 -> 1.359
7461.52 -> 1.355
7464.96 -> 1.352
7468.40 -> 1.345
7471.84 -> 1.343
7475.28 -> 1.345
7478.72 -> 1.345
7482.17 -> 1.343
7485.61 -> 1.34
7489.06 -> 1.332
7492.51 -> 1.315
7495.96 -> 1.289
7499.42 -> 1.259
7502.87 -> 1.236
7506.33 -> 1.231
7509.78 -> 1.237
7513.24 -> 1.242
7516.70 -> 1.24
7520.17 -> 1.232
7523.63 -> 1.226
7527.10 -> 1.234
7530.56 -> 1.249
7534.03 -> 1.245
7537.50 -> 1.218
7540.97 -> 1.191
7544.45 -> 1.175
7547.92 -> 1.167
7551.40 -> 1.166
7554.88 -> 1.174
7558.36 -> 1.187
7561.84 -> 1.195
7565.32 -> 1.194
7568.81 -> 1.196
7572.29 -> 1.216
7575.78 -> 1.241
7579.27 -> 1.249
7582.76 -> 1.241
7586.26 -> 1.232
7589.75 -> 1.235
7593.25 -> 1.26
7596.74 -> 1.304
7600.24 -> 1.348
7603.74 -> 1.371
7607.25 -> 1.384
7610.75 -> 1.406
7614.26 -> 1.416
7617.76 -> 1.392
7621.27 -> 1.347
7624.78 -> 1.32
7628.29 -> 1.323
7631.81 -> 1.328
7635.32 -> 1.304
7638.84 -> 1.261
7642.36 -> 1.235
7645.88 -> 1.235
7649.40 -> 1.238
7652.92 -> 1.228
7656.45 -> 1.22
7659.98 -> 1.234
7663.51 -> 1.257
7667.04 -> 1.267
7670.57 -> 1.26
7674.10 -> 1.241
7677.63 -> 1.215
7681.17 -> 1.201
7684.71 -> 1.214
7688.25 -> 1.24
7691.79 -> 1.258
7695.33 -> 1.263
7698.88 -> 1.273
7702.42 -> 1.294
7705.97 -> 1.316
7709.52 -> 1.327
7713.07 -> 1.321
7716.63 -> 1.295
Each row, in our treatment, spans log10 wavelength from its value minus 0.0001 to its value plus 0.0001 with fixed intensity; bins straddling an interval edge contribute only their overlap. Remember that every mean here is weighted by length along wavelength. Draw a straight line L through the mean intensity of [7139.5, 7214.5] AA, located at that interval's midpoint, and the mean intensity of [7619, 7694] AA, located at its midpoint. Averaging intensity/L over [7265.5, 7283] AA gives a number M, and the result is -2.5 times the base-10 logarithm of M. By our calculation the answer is 0.037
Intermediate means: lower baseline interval 1.32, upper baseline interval 1.26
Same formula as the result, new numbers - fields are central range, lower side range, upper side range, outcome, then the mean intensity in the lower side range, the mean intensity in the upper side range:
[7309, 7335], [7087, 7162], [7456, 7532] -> 0.123 mag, 1.29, 1.29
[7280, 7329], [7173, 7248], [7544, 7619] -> 0.100 mag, 1.34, 1.26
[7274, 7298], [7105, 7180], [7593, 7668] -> 0.053 mag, 1.31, 1.3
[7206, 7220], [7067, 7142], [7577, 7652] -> -0.074 mag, 1.28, 1.3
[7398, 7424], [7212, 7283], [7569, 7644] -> 0.027 mag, 1.33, 1.3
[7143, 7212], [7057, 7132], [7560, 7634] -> -0.037 mag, 1.27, 1.3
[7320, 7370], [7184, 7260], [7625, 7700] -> 0.074 mag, 1.34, 1.25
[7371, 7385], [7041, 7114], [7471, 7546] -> -0.091 mag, 1.26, 1.27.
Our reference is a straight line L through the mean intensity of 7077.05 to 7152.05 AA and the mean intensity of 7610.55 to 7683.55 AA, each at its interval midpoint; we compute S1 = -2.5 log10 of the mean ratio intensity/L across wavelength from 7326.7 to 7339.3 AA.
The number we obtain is 0.11 mag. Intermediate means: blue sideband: 1.28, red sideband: 1.28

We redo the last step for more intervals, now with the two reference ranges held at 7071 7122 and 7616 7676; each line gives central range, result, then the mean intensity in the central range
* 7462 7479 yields -0.06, 1.35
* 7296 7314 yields 0.06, 1.21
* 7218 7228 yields -0.07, 1.36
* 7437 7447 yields -0.09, 1.39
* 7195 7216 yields -0.07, 1.36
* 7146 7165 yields -0.03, 1.31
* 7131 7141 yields -0.03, 1.3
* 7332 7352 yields 0.05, 1.22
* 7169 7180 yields -0.02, 1.3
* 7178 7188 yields 0.00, 1.28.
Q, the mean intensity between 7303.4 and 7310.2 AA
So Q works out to 1.2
